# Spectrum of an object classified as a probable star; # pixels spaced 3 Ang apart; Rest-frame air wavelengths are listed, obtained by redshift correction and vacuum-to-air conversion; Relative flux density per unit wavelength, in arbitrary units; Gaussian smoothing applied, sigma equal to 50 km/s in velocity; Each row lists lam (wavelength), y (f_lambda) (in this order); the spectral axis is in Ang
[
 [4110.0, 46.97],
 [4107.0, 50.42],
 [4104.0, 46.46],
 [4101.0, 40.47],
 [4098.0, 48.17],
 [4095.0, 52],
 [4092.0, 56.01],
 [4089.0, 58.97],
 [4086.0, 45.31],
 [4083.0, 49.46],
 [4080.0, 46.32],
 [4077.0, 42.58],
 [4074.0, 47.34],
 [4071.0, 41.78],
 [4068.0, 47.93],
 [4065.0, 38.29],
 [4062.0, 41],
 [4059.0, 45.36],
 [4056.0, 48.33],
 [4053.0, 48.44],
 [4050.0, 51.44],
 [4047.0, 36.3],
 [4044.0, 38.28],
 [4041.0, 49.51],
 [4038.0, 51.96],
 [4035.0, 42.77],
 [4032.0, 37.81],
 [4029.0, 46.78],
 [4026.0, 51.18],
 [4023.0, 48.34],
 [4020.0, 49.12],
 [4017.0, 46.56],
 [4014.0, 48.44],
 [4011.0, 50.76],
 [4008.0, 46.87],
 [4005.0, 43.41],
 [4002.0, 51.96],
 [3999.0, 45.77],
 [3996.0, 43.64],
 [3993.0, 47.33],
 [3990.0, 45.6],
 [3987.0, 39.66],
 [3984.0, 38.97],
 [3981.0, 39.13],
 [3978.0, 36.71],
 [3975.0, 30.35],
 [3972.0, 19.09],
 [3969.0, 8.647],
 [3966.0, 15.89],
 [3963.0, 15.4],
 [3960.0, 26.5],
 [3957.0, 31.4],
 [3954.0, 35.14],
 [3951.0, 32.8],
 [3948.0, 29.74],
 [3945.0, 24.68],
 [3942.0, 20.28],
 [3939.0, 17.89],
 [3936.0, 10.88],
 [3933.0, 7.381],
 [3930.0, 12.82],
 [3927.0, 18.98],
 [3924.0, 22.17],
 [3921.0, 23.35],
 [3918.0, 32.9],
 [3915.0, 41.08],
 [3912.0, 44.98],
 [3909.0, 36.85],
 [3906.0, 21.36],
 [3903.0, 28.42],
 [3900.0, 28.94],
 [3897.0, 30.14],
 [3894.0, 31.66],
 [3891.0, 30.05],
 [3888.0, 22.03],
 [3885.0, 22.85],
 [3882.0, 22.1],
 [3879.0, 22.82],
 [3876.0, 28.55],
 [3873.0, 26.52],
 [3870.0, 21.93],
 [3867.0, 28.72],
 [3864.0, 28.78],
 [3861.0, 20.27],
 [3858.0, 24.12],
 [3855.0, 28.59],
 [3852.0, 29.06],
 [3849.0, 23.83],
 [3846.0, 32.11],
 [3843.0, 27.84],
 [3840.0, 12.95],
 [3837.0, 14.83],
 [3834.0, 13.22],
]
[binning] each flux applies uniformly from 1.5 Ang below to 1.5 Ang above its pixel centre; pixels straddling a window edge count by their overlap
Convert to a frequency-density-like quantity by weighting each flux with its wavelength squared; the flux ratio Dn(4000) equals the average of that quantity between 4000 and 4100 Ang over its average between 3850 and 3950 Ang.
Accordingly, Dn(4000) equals 1.98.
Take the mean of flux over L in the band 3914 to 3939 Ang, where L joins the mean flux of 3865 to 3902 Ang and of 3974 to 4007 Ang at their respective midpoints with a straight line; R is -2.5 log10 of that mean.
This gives 0.49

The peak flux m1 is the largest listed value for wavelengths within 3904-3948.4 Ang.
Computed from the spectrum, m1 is 44.98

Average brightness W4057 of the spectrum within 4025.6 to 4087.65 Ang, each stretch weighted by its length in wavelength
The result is 45.1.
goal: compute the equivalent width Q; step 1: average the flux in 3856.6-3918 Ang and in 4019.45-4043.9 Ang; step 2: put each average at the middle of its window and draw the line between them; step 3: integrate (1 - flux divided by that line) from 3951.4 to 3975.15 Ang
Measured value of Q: 9.35 Ang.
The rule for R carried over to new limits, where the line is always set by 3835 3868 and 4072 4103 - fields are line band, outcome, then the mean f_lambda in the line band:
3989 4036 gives -0.147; 46.7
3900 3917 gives -0.125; 34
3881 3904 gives 0.060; 27.1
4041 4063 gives 0.007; 44.6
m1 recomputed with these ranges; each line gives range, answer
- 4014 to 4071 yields 51.96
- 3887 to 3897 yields 31.66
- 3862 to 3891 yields 30.05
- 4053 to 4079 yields 48.44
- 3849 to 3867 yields 29.06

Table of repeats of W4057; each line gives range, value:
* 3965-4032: 40.8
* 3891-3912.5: 31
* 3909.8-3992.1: 27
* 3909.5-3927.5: 31.6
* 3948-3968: 26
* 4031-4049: 43.2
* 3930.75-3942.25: 13.4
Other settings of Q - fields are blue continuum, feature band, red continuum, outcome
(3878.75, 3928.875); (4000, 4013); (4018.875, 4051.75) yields -1.9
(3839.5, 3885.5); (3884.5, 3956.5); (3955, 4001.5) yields 6.6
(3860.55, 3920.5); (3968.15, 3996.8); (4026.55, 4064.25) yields 2.4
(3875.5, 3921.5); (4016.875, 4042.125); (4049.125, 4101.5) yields -2.7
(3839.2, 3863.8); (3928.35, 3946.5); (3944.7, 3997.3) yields 8.6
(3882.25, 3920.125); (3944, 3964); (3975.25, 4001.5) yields 4.8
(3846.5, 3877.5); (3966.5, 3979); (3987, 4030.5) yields 5.8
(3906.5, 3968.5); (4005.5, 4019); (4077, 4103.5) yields -4.1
